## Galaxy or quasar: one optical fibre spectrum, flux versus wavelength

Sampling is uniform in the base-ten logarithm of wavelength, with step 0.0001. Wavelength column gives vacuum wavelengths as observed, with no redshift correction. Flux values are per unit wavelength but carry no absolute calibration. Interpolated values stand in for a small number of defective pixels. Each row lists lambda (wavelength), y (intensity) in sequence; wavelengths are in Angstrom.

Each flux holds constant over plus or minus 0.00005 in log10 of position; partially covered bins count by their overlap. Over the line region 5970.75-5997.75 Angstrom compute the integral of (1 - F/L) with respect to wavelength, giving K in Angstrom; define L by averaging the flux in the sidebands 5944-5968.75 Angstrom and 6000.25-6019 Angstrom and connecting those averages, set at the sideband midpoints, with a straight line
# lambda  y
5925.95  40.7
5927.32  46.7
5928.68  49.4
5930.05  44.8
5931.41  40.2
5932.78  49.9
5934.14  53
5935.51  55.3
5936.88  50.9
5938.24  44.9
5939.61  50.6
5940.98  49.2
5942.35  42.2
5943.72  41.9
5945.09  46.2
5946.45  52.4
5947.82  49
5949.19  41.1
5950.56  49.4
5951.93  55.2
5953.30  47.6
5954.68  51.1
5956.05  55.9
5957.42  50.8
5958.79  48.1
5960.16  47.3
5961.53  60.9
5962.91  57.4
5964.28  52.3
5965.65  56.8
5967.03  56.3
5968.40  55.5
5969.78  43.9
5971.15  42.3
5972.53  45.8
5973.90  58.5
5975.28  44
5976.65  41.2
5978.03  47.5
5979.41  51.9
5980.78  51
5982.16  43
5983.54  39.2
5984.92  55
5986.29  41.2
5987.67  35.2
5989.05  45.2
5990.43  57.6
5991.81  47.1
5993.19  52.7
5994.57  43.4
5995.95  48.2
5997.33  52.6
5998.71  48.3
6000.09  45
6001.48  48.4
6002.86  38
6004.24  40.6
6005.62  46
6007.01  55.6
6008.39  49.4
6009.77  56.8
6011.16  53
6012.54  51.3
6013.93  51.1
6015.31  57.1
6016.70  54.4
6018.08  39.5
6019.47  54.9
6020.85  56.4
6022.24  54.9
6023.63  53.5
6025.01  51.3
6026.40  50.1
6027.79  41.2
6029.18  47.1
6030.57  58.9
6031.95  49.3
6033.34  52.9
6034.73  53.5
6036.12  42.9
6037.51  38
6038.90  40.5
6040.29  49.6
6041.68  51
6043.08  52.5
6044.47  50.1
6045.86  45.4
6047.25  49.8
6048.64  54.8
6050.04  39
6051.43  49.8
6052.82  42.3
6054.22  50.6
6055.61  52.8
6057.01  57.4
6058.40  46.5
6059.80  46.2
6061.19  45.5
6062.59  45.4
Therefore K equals 1.75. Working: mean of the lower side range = 51.7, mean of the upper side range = 49.3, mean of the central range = 47.1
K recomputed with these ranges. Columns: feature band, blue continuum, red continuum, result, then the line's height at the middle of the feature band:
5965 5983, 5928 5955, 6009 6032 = 0.26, 49.7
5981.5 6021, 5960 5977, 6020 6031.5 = 2.39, 51.5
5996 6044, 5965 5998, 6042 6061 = -0.97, 48.6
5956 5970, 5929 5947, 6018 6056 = -1.52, 48.1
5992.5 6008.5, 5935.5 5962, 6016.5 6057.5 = 0.67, 49.3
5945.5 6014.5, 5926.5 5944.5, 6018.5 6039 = -0.72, 48.6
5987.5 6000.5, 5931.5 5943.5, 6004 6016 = 0.74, 51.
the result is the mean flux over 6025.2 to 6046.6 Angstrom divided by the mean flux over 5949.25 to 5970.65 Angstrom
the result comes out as 0.93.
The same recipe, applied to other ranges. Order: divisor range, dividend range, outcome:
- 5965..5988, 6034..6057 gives 1.00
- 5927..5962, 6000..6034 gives 1.03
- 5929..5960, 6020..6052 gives 1.01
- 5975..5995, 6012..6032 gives 1.11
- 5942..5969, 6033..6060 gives 0.95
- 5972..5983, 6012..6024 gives 1.10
